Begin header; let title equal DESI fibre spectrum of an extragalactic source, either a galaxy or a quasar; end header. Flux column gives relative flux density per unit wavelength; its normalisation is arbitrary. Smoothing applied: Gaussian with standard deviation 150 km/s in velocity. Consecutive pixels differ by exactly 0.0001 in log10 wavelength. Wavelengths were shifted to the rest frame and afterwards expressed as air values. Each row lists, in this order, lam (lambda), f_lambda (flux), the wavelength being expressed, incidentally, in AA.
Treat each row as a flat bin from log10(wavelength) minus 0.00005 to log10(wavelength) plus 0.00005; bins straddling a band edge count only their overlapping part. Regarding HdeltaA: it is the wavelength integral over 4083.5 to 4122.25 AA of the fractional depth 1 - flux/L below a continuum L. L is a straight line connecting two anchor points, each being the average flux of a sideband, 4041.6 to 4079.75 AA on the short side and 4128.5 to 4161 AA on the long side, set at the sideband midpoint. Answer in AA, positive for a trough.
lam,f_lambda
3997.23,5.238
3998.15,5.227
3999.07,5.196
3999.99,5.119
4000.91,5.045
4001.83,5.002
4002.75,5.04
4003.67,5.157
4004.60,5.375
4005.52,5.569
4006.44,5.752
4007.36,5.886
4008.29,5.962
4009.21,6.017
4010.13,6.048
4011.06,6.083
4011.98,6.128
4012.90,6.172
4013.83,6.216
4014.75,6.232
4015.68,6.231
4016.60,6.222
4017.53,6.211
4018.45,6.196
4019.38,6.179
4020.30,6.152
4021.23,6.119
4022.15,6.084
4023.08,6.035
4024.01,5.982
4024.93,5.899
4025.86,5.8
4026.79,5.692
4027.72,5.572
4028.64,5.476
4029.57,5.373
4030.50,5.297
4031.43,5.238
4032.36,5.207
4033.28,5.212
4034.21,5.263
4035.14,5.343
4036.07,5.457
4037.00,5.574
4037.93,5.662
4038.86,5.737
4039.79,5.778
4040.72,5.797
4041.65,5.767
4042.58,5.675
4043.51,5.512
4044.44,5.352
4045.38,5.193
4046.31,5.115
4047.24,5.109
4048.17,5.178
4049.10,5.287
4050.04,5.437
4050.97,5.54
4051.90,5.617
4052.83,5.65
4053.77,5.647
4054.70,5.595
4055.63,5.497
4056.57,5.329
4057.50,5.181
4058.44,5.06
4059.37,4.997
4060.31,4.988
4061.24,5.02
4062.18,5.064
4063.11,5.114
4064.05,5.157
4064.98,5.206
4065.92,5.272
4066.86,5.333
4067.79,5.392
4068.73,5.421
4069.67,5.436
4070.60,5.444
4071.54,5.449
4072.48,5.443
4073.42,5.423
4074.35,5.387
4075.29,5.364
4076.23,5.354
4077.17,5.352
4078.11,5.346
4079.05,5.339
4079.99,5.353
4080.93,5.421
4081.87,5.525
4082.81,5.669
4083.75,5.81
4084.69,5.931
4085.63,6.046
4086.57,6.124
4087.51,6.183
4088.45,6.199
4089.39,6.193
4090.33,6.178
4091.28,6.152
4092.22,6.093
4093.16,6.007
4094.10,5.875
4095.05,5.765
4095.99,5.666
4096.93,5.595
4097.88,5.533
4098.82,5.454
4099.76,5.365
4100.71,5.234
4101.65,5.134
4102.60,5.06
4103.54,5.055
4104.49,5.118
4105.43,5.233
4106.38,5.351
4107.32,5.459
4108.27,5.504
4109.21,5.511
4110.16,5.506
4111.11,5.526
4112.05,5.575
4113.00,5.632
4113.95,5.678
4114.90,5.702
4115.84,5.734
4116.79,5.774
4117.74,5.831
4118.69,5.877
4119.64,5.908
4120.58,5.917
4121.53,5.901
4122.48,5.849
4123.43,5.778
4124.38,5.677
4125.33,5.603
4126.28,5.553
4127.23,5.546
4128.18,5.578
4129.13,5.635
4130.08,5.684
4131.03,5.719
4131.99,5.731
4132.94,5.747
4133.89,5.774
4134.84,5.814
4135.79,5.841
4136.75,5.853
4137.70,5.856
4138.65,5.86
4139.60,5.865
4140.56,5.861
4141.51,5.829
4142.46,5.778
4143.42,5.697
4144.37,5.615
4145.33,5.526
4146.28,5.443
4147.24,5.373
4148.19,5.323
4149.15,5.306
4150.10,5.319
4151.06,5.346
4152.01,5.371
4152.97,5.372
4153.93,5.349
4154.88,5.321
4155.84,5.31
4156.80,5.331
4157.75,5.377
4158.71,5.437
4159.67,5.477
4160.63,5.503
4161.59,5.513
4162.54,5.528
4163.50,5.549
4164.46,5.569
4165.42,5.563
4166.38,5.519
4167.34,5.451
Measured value -1.7 AA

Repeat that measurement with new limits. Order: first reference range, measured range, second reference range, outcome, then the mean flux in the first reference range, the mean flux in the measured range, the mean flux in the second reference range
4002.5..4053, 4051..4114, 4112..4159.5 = 1.79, 5.69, 5.5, 5.63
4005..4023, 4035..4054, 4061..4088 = 0.89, 6.08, 5.5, 5.47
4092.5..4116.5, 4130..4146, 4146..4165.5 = -0.96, 5.5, 5.77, 5.41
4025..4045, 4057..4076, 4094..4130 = 0.96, 5.52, 5.26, 5.57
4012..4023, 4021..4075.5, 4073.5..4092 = 4.80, 6.18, 5.44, 5.73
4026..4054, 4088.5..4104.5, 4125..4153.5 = -0.26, 5.46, 5.64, 5.63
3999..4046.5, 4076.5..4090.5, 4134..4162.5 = -0.36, 5.69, 5.76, 5.55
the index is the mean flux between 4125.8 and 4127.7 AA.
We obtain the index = 5.55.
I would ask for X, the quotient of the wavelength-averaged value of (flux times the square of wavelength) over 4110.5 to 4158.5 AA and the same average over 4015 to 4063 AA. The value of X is 1.1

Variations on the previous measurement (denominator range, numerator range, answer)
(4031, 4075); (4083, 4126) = 1.09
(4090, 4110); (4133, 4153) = 1.04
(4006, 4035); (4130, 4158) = 1.01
